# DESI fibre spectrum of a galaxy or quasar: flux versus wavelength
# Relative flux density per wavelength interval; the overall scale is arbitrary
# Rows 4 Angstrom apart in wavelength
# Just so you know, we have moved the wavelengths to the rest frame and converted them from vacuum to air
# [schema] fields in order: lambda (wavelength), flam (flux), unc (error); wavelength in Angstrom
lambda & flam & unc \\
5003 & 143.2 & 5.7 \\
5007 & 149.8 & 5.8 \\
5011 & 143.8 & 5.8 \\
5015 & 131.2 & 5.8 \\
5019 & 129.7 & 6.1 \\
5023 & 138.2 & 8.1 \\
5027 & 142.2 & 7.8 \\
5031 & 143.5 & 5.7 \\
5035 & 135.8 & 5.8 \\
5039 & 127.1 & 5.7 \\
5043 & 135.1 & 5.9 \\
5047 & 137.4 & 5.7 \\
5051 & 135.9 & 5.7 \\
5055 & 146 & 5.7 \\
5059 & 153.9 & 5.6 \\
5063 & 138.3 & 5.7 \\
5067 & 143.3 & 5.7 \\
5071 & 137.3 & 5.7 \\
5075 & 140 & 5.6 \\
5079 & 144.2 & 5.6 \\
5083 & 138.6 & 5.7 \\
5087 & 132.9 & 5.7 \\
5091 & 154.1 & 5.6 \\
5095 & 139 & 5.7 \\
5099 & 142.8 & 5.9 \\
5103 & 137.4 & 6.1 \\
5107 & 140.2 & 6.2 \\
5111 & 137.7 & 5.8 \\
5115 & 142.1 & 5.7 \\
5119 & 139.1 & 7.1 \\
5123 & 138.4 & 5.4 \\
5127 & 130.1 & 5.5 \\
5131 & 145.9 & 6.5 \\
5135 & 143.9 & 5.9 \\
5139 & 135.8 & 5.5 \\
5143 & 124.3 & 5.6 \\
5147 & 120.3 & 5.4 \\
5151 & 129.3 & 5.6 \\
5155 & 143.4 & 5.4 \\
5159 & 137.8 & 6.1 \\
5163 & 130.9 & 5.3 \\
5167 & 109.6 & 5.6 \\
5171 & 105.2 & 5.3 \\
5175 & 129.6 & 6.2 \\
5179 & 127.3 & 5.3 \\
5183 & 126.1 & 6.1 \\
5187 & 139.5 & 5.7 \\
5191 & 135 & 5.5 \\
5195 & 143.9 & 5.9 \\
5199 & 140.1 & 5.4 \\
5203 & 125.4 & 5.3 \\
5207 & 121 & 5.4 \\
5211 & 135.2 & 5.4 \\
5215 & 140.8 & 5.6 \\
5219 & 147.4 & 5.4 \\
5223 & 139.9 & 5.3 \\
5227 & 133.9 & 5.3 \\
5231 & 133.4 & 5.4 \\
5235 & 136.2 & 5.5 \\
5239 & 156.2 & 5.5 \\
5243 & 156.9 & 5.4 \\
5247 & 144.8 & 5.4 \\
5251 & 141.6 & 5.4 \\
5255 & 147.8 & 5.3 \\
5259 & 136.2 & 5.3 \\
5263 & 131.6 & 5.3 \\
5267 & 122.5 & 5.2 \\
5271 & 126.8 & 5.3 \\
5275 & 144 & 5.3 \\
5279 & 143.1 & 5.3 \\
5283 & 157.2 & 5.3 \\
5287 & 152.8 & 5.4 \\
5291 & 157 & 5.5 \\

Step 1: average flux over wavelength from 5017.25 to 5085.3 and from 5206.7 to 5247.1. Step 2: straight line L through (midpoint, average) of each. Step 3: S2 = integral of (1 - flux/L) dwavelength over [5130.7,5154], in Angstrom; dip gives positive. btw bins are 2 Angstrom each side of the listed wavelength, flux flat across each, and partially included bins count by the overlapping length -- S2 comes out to 1.2 Angstrom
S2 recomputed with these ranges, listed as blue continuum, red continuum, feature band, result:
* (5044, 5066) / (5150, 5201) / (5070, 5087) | 0.1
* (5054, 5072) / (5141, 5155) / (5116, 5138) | -1.3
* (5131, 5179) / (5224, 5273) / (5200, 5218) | 0.4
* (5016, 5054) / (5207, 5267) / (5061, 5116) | -1.3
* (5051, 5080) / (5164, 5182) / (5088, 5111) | -1.1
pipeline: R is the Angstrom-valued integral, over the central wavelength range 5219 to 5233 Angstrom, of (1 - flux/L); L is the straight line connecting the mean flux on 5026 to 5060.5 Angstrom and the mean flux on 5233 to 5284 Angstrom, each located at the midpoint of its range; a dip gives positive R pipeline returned 0.38 Angstrom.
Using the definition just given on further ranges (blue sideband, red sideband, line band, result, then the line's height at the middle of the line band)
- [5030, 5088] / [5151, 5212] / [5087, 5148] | -1.5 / 135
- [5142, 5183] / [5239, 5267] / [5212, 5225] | -0.6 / 136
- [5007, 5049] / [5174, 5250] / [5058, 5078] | -0.7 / 137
